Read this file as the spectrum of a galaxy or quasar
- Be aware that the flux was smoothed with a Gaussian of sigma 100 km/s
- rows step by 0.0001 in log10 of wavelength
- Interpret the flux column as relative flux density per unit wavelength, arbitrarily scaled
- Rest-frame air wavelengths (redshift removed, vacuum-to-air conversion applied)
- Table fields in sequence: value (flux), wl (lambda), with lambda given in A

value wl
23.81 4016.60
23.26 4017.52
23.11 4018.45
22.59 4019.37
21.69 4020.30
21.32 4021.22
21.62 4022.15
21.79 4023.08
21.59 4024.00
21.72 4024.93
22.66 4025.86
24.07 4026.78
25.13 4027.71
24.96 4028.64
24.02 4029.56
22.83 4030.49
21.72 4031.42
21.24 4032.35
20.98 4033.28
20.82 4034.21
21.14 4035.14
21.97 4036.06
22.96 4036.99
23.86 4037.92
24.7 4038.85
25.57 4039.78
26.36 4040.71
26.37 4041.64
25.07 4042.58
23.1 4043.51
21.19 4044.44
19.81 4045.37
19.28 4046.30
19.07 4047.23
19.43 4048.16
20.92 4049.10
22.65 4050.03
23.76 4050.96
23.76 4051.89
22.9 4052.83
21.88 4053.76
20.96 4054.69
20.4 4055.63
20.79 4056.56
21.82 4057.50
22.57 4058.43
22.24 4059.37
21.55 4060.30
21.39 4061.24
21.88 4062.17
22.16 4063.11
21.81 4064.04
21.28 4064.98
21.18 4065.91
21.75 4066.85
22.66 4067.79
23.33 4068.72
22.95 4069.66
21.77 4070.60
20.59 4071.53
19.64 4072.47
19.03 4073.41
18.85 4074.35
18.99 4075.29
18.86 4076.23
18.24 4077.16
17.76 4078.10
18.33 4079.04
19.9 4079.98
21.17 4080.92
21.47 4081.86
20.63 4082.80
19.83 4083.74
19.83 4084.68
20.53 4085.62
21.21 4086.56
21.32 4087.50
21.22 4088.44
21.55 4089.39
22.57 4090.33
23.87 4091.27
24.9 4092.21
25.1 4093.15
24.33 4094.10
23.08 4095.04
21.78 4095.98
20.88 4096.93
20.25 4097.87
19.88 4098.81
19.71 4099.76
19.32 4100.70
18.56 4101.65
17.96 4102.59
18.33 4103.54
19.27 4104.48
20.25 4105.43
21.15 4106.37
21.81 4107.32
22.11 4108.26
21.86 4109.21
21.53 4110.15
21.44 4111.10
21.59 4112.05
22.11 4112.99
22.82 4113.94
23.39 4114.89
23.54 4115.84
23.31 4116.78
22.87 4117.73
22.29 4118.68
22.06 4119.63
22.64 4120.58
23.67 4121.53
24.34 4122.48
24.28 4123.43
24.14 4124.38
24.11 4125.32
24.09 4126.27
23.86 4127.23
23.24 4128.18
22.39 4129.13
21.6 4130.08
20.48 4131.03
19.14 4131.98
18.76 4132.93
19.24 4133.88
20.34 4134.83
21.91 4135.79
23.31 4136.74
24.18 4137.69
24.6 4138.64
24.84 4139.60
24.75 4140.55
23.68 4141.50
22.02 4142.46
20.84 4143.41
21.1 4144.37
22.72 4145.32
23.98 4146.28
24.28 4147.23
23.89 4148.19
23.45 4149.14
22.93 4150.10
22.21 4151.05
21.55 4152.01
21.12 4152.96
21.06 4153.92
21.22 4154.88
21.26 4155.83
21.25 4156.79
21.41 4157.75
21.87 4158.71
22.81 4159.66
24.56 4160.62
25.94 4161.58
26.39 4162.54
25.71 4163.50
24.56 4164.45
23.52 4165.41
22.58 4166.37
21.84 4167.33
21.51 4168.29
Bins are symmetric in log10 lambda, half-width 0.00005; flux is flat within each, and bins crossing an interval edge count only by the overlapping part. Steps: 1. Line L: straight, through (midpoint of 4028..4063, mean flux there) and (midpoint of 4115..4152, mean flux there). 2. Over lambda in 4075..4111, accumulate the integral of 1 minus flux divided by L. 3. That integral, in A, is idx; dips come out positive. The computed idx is 2.8 A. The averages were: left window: 22.3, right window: 22.8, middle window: 20.8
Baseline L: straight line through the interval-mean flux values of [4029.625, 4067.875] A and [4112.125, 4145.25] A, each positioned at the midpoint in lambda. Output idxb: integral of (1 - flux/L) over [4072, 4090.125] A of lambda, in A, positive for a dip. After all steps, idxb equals 1.94 A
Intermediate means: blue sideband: 22.1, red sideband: 22.6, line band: 19.9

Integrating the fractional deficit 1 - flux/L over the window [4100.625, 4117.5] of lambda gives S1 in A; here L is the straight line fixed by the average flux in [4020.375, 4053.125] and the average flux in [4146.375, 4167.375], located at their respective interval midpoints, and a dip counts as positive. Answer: 1.21 A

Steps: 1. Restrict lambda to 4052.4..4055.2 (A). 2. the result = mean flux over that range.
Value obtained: 21.9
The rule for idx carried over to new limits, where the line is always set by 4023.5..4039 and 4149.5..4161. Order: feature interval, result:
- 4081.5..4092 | 0.46 A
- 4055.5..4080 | 1.80 A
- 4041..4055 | 0.32 A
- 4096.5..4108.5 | 1.26 A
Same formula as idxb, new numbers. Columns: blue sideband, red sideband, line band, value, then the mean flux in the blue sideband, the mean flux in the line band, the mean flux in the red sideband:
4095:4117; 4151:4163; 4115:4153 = -1.54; 21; 22.7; 22.5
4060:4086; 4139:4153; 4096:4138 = 0.68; 20.6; 21.7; 23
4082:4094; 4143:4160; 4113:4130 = -0.94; 21.9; 23.3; 22.2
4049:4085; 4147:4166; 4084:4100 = -0.20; 21.1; 21.9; 23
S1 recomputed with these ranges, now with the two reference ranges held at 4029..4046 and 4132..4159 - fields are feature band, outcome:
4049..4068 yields 0.7 A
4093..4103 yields 0.7 A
